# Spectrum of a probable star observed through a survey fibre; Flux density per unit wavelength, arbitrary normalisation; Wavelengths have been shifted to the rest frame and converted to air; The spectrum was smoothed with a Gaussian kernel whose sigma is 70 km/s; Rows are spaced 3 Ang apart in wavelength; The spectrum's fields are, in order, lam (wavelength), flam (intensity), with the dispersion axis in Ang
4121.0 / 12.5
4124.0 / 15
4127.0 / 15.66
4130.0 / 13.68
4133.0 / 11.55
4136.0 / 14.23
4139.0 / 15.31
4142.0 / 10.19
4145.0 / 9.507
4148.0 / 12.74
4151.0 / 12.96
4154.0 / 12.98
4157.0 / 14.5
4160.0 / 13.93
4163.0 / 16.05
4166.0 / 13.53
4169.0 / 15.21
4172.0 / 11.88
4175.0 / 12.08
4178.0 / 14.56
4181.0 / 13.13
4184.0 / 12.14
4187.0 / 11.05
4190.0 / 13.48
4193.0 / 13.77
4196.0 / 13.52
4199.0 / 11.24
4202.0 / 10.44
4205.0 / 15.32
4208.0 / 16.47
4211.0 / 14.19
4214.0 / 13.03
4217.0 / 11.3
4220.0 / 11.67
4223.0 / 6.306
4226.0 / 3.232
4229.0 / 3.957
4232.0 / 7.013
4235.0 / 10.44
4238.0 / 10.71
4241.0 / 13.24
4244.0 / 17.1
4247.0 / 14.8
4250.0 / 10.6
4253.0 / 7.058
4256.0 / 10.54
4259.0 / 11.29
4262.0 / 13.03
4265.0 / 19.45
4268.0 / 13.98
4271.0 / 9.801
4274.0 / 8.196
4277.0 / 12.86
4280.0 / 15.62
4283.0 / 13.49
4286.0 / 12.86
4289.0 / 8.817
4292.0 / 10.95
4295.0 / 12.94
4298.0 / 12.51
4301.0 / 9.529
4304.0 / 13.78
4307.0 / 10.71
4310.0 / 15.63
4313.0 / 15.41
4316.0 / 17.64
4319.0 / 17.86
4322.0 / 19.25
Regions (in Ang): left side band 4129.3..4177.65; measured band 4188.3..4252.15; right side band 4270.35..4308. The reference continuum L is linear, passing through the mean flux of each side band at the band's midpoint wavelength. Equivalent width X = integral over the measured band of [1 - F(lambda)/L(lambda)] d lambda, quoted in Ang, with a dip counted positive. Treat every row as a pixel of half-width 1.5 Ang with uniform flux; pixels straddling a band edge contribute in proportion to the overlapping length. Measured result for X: 5.2 Ang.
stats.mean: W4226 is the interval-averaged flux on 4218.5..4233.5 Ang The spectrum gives 6.44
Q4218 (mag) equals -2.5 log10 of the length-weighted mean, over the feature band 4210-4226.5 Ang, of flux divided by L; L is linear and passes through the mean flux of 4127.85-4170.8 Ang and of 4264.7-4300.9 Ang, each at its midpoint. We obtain 0.24 mag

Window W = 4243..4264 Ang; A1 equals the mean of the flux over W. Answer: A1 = 12.1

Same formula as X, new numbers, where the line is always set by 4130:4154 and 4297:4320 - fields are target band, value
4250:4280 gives 3.8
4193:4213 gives -0.7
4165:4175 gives -0.5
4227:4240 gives 5.2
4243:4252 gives -0.1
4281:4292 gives 1.6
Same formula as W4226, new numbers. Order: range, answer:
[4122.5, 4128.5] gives 15.3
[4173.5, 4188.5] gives 12.6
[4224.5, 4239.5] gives 7.07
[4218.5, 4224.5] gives 8.99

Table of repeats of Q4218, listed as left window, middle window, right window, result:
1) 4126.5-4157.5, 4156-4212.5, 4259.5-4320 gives -0.042 mag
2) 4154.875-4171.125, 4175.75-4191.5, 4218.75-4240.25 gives -0.038 mag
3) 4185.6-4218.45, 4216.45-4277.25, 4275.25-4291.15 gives 0.190 mag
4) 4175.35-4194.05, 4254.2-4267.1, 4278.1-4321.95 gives -0.005 mag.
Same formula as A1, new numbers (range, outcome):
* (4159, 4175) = 13.9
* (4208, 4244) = 10.2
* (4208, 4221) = 13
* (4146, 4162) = 13.4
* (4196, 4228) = 11.3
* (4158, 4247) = 12.1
